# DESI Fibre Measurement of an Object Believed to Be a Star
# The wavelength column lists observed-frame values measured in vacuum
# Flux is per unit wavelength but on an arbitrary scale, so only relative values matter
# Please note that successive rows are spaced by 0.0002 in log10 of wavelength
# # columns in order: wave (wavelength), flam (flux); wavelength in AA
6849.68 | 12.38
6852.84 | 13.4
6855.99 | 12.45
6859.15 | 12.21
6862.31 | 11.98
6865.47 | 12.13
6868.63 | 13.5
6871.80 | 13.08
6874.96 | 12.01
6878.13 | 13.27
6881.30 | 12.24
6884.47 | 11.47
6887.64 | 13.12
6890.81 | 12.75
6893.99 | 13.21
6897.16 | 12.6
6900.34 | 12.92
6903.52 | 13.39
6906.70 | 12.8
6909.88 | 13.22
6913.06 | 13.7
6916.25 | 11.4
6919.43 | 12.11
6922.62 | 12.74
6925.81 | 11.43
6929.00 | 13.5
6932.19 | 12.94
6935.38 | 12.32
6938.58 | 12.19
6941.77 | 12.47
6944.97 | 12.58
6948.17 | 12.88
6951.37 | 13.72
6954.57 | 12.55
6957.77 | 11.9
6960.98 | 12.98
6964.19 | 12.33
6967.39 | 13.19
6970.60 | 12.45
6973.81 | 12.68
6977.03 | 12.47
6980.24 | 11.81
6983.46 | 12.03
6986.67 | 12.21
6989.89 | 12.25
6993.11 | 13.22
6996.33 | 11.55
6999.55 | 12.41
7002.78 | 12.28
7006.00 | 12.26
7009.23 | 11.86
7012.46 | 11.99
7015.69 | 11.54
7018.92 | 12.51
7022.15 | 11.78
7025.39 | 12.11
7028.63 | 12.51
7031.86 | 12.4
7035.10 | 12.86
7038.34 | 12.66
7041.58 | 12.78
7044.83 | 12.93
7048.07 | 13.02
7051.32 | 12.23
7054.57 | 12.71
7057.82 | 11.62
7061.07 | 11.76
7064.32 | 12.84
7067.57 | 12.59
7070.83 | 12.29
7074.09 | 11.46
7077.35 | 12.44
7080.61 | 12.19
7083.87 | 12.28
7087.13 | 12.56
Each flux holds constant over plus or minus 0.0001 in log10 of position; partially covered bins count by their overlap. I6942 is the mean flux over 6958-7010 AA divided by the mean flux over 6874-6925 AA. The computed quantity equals 1.0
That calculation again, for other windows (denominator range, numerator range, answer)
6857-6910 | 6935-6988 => 0.99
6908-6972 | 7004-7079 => 0.97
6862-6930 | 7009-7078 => 0.97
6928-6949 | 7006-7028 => 0.95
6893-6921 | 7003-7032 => 0.94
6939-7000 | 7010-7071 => 0.99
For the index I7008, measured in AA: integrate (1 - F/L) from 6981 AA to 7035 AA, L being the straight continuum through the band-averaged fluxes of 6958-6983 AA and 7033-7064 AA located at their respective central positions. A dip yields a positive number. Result 1.34 AA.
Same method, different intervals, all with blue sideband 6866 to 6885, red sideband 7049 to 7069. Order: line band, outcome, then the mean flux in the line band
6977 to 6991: 0.4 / 12.1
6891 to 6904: -0.4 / 13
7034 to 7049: -0.6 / 12.8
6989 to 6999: 0.1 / 12.4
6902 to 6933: -0.4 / 12.7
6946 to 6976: -0.6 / 12.7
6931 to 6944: 0.1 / 12.5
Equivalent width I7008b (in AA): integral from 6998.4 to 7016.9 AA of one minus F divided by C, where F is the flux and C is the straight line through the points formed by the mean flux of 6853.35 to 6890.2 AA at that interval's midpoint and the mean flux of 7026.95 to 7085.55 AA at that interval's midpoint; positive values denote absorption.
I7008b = 0.6 AA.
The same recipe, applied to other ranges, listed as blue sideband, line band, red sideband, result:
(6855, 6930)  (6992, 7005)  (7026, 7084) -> 0.17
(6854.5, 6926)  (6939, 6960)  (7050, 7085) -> -0.30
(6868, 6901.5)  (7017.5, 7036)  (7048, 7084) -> 0.02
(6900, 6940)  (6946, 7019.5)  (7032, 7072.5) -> 1.16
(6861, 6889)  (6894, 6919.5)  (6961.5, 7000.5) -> -0.69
